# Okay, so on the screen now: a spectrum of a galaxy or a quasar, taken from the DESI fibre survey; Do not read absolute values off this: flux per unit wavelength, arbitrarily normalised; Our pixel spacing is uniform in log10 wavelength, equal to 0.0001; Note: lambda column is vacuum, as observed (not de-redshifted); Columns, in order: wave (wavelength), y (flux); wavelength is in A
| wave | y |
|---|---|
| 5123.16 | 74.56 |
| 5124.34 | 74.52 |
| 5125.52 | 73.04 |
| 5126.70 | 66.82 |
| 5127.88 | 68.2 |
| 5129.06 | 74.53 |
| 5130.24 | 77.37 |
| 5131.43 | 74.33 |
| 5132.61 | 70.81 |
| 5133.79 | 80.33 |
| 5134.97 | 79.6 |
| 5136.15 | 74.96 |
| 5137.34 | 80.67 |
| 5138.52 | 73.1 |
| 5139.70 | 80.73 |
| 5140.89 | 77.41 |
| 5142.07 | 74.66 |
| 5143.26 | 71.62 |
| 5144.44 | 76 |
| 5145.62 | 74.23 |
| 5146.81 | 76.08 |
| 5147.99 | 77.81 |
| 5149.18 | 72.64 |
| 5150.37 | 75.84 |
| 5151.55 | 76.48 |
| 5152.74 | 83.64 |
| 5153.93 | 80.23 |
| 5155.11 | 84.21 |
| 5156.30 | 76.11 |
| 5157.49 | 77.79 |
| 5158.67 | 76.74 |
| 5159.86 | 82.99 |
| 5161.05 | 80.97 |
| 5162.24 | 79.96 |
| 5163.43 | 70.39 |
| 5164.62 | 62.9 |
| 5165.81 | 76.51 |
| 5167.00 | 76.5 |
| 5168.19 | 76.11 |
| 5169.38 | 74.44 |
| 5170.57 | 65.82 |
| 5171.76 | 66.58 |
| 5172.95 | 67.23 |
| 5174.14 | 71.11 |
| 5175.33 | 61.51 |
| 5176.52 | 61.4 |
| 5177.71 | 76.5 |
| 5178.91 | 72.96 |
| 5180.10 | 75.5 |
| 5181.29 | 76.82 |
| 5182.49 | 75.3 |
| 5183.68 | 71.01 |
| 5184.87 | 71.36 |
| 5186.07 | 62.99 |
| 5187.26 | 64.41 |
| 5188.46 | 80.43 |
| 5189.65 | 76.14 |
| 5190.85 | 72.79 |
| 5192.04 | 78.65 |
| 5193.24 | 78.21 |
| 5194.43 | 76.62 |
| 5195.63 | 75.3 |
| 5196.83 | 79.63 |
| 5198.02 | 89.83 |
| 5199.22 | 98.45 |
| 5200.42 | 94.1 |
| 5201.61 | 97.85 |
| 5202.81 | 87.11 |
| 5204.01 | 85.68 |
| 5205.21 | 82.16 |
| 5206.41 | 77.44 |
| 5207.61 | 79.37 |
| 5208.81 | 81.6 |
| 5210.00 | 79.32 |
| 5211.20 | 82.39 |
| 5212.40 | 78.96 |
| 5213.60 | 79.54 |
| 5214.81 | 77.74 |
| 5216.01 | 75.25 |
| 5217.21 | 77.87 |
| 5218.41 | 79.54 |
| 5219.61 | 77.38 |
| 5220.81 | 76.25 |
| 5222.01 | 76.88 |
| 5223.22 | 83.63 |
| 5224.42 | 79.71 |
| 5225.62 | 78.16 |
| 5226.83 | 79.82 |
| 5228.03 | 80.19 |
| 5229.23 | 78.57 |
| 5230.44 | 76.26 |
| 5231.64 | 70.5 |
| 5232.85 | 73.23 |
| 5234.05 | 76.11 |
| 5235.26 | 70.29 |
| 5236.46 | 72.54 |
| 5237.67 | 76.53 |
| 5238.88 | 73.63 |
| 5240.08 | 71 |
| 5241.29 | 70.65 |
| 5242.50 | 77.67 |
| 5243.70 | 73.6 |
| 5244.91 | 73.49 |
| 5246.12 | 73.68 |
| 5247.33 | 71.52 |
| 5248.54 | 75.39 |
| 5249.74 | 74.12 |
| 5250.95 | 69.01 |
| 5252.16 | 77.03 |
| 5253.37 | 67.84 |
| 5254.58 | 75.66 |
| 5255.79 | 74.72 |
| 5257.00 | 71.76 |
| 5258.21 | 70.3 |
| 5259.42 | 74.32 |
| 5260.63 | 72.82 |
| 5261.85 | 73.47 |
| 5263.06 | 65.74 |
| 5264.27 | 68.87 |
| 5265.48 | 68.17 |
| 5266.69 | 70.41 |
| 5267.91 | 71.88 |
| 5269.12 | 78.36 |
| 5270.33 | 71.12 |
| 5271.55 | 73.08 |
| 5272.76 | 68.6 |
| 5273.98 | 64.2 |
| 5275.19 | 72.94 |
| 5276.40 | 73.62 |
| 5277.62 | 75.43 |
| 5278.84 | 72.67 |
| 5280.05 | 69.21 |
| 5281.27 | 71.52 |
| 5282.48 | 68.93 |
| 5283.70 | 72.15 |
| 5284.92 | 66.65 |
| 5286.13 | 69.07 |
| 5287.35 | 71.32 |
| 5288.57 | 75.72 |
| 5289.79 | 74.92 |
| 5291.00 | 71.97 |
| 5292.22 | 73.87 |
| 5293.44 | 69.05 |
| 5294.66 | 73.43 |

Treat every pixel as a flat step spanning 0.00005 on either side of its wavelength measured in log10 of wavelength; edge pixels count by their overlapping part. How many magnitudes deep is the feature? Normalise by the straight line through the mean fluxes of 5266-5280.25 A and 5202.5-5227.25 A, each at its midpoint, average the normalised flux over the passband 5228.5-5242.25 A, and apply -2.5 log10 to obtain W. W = 0.046 mag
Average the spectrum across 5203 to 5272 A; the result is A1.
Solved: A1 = 75.4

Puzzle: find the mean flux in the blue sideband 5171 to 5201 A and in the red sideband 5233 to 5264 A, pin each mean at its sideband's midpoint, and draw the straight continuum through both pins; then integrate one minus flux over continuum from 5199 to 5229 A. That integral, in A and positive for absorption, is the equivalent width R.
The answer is -3.07 A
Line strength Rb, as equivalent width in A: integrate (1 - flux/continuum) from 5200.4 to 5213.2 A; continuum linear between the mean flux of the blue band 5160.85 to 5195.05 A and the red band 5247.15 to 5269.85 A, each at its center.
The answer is -2.0 A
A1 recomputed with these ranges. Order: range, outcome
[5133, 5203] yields 76.3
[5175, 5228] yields 78.4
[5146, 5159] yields 77.9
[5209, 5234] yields 78.1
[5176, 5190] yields 72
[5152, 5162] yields 80.2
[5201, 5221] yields 81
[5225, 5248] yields 74.6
